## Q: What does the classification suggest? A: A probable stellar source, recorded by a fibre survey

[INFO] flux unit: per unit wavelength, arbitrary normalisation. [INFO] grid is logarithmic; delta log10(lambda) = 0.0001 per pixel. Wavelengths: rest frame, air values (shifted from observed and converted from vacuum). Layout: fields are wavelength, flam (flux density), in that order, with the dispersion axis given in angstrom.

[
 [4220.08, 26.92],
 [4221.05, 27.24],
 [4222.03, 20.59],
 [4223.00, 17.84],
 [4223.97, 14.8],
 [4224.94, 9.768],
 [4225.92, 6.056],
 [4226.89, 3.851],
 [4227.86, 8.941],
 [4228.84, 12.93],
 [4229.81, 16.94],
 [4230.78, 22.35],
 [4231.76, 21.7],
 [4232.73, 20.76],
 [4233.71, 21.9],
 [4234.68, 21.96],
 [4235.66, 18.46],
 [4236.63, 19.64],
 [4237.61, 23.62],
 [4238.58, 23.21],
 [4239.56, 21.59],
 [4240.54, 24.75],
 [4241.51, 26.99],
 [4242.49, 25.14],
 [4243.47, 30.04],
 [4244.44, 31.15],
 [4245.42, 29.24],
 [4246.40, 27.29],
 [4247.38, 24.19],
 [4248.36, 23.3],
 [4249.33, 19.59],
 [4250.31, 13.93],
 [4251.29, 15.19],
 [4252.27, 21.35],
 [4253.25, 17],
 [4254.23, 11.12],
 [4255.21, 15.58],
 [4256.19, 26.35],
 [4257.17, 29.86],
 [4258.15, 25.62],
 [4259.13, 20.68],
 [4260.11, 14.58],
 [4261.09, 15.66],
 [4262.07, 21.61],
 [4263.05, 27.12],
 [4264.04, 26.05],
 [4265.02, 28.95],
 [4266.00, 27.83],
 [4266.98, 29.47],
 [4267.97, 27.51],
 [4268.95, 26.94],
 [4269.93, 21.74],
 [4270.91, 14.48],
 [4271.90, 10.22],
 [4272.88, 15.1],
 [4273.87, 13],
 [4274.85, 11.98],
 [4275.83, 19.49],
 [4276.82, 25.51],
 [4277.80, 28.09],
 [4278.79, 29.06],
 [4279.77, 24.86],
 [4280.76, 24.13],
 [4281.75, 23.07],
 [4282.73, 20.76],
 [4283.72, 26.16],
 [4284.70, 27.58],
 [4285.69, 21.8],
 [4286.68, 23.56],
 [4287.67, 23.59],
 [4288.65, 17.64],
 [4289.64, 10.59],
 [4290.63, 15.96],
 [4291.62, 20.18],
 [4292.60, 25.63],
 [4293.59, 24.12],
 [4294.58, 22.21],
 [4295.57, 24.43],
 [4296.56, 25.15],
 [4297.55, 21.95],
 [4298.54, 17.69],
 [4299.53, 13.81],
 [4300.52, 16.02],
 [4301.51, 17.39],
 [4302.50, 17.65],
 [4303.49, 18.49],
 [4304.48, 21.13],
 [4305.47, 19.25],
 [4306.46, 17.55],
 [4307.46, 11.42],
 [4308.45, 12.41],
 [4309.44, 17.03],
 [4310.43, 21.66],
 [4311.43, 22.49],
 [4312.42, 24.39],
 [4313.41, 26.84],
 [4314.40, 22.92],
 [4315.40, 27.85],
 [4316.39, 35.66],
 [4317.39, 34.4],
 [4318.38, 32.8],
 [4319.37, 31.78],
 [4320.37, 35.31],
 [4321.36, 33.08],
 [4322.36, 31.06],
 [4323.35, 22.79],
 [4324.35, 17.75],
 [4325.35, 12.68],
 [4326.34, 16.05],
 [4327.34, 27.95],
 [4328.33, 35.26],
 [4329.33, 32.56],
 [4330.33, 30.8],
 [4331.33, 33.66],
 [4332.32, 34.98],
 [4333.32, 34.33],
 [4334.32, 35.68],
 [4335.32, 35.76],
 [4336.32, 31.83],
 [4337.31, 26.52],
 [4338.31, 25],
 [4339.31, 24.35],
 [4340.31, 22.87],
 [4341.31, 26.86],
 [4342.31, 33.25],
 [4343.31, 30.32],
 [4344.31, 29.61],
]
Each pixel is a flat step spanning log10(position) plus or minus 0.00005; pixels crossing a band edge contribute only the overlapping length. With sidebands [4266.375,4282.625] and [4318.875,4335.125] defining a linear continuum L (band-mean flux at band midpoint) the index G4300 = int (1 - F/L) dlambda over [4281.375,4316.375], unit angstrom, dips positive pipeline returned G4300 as 5.9 angstrom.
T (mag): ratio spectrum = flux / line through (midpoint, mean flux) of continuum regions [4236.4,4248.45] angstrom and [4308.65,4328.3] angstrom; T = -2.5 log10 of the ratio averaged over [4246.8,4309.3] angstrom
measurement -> 0.24 mag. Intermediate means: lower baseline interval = 25.6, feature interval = 20.7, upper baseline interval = 26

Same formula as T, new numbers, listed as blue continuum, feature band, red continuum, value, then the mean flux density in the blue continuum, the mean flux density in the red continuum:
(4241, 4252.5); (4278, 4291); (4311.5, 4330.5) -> 0.16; 24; 27.8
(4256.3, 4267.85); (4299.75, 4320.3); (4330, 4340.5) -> 0.26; 24.5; 30.8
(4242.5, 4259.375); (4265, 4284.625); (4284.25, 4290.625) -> -0.06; 22.5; 20.4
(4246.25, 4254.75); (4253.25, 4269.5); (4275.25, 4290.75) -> -0.15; 18.9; 22.7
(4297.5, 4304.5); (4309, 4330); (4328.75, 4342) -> -0.10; 17.6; 30.5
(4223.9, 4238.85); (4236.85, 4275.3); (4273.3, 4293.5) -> -0.17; 16.6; 21.7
